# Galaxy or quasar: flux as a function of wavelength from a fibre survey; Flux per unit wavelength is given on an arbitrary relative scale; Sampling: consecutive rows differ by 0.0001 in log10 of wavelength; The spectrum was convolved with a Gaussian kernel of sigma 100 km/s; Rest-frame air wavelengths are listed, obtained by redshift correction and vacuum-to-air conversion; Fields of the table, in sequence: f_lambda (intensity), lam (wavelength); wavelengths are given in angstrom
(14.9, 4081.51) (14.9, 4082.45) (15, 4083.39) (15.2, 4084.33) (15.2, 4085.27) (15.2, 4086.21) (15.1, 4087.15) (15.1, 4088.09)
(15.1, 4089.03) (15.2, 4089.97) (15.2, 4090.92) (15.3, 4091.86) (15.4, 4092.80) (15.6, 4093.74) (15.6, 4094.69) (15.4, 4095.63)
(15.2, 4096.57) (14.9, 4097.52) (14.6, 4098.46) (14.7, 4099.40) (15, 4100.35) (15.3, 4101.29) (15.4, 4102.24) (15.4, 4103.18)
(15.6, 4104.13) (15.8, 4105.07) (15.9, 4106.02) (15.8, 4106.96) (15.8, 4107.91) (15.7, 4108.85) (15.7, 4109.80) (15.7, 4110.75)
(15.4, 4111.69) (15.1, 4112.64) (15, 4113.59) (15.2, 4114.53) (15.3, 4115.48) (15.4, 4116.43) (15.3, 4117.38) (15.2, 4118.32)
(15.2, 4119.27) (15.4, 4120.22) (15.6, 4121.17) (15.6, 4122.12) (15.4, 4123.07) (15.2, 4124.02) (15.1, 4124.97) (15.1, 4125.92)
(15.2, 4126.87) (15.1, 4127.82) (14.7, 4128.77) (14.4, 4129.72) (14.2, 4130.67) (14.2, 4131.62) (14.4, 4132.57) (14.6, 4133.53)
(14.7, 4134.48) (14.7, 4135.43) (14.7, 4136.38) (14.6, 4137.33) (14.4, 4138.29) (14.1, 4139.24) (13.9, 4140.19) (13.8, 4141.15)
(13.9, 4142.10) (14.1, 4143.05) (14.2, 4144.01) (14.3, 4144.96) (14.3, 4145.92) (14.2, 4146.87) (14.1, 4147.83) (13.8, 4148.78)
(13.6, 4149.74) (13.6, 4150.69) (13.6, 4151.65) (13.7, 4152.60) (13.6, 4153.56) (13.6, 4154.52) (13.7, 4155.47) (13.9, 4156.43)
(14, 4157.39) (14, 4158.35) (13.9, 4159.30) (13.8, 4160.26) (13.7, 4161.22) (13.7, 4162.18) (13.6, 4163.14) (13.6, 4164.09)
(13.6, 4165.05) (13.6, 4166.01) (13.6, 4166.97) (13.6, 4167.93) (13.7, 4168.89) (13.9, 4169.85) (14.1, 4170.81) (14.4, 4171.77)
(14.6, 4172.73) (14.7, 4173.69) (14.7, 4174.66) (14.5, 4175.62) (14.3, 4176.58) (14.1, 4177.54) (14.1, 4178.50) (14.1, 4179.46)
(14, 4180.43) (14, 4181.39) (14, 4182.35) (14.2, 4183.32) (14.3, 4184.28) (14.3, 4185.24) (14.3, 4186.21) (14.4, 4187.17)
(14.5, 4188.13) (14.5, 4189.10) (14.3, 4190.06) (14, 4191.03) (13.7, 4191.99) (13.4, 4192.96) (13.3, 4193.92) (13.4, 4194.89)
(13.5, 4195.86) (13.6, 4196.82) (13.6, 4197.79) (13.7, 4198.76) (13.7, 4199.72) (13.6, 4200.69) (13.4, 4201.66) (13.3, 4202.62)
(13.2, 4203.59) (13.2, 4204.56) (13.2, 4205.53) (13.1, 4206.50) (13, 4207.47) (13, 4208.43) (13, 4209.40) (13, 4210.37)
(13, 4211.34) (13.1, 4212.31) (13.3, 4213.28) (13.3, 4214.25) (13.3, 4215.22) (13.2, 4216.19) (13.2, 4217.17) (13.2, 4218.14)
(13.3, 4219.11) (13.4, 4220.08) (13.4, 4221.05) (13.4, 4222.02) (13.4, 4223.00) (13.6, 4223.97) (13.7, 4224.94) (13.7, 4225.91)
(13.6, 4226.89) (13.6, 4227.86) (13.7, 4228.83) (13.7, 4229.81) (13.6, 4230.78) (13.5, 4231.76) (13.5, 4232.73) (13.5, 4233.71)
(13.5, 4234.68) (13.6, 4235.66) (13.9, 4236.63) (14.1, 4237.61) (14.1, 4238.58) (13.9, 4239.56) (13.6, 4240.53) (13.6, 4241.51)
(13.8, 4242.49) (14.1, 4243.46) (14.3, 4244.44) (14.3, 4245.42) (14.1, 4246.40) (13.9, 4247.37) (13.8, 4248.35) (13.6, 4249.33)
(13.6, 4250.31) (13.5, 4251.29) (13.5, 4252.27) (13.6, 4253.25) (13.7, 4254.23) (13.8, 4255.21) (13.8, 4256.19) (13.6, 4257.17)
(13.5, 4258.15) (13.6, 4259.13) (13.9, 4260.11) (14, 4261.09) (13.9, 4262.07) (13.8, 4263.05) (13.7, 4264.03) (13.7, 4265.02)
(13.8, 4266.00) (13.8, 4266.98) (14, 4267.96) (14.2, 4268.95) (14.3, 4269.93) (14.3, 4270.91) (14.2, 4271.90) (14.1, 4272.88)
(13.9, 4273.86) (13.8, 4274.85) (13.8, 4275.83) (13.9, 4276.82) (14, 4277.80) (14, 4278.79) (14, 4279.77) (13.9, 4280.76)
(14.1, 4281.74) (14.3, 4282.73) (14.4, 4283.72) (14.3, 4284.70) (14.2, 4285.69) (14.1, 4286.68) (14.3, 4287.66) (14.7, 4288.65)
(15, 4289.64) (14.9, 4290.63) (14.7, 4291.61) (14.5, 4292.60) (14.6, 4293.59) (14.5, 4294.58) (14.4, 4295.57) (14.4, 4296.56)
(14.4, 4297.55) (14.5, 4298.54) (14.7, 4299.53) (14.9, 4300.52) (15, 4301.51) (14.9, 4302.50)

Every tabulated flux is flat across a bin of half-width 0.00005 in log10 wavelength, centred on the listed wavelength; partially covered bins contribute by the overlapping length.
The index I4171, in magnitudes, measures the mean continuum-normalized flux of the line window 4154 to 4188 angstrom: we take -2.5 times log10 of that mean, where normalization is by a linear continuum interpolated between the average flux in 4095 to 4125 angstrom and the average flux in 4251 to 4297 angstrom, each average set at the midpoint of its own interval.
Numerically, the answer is 0.06 mag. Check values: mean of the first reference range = 15.4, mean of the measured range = 14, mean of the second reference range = 14.1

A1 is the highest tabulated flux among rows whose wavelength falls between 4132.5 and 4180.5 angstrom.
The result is 14.7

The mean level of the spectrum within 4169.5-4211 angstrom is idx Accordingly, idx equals 13.8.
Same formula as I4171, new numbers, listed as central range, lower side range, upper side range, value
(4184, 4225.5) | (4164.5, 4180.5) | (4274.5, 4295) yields 0.05 mag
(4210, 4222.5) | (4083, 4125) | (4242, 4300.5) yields 0.10 mag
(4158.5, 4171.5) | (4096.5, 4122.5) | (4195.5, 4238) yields 0.05 mag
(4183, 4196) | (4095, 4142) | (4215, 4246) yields 0.01 mag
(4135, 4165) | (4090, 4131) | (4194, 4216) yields 0.04 mag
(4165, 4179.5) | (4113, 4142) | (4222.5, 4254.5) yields 0.02 mag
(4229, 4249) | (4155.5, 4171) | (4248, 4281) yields 0.00 mag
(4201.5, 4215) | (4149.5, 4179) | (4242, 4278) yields 0.06 mag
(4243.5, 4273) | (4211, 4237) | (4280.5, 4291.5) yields 0.01 mag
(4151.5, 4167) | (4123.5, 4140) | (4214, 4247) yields 0.05 mag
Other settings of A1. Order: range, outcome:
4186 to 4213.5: 14.5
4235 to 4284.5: 14.4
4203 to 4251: 14.3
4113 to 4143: 15.6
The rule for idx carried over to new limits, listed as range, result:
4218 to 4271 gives 13.7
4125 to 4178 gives 14.1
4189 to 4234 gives 13.4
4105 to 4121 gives 15.5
